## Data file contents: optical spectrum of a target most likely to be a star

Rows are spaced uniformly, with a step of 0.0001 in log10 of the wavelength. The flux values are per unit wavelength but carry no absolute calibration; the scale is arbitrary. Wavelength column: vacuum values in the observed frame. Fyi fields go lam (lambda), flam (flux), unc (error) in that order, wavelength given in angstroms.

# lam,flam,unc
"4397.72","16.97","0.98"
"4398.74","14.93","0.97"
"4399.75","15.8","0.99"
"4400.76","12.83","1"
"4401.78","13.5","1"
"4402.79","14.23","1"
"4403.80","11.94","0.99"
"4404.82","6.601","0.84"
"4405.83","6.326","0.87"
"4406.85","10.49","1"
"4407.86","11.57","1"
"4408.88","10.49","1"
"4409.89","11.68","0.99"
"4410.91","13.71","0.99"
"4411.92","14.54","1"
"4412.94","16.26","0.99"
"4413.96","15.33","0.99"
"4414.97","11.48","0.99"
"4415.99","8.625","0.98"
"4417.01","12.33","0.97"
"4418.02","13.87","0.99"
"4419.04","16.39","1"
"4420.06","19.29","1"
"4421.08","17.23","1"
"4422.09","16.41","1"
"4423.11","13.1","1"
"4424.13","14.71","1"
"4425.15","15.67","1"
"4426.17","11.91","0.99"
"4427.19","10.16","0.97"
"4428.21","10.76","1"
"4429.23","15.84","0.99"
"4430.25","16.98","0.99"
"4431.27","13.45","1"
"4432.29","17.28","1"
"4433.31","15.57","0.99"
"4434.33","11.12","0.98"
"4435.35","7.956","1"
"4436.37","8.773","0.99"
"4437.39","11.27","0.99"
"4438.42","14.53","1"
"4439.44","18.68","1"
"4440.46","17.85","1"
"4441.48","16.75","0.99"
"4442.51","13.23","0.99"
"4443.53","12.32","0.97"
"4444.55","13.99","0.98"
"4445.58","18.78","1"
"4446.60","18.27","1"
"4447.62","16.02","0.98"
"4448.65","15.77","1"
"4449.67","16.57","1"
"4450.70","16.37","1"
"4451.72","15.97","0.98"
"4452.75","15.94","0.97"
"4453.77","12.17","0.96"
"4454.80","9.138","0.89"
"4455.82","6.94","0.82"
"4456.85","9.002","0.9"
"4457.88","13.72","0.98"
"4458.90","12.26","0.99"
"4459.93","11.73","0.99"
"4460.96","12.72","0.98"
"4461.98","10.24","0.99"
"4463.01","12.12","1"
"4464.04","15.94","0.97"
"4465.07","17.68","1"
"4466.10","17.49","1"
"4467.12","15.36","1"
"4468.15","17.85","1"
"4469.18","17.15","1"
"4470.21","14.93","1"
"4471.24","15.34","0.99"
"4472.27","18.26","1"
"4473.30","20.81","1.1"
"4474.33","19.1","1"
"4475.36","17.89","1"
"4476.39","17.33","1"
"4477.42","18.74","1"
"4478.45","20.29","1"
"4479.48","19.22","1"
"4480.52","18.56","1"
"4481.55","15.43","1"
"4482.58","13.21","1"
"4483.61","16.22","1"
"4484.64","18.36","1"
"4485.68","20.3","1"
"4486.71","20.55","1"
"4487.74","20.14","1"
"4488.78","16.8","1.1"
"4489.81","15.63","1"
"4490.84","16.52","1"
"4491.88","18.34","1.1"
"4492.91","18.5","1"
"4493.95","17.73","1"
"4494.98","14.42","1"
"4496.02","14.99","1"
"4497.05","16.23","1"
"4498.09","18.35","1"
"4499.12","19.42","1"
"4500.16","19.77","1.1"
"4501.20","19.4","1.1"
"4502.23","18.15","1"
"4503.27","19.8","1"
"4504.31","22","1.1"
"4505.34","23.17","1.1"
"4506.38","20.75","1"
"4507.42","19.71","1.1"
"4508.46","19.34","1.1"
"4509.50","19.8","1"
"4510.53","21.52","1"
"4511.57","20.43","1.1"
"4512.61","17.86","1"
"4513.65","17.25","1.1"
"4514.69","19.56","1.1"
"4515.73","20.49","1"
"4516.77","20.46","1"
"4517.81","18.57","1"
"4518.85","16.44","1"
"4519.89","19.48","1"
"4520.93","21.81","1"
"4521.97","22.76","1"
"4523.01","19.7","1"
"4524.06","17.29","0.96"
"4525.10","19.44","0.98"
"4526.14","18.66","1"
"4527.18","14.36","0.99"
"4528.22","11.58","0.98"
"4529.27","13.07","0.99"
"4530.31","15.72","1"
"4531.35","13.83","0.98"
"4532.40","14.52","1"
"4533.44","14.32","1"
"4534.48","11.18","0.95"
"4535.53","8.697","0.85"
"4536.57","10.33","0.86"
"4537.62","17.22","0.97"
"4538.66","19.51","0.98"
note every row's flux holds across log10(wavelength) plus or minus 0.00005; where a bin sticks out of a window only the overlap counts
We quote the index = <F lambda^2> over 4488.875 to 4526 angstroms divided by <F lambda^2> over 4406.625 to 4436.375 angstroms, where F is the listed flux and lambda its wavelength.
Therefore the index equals 1.5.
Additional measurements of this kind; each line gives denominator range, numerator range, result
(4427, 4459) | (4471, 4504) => 1.32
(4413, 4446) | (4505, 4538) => 1.29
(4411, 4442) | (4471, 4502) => 1.30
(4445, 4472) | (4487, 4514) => 1.32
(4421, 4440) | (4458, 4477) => 1.17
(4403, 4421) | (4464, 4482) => 1.45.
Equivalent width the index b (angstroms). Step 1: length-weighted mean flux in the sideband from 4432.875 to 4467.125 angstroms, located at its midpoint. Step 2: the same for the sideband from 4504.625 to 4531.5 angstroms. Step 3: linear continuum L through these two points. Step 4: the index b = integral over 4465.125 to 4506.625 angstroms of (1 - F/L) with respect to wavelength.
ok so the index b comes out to -4.2 angstroms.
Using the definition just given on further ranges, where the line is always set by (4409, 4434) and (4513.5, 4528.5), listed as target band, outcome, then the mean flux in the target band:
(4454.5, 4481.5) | 1.5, 15.4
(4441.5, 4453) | -0.3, 15.8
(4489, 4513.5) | -1.3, 18.7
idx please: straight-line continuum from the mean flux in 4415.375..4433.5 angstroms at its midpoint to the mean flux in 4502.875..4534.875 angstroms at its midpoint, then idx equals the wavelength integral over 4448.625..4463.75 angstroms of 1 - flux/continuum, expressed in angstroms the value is 2.90 angstroms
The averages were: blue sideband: 14.4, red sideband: 18.2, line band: 12.7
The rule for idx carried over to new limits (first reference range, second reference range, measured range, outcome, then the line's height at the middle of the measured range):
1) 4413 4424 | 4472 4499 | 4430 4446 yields 1.3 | 15.5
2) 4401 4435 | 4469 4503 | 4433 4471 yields 3.4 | 15.5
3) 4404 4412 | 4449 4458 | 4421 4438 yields -2.5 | 11.6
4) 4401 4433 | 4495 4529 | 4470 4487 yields -1.0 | 16.9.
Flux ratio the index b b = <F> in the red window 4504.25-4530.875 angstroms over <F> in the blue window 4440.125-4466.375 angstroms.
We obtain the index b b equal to 1.33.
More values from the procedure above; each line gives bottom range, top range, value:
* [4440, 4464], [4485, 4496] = 1.28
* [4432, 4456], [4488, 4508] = 1.29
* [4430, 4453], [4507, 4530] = 1.25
